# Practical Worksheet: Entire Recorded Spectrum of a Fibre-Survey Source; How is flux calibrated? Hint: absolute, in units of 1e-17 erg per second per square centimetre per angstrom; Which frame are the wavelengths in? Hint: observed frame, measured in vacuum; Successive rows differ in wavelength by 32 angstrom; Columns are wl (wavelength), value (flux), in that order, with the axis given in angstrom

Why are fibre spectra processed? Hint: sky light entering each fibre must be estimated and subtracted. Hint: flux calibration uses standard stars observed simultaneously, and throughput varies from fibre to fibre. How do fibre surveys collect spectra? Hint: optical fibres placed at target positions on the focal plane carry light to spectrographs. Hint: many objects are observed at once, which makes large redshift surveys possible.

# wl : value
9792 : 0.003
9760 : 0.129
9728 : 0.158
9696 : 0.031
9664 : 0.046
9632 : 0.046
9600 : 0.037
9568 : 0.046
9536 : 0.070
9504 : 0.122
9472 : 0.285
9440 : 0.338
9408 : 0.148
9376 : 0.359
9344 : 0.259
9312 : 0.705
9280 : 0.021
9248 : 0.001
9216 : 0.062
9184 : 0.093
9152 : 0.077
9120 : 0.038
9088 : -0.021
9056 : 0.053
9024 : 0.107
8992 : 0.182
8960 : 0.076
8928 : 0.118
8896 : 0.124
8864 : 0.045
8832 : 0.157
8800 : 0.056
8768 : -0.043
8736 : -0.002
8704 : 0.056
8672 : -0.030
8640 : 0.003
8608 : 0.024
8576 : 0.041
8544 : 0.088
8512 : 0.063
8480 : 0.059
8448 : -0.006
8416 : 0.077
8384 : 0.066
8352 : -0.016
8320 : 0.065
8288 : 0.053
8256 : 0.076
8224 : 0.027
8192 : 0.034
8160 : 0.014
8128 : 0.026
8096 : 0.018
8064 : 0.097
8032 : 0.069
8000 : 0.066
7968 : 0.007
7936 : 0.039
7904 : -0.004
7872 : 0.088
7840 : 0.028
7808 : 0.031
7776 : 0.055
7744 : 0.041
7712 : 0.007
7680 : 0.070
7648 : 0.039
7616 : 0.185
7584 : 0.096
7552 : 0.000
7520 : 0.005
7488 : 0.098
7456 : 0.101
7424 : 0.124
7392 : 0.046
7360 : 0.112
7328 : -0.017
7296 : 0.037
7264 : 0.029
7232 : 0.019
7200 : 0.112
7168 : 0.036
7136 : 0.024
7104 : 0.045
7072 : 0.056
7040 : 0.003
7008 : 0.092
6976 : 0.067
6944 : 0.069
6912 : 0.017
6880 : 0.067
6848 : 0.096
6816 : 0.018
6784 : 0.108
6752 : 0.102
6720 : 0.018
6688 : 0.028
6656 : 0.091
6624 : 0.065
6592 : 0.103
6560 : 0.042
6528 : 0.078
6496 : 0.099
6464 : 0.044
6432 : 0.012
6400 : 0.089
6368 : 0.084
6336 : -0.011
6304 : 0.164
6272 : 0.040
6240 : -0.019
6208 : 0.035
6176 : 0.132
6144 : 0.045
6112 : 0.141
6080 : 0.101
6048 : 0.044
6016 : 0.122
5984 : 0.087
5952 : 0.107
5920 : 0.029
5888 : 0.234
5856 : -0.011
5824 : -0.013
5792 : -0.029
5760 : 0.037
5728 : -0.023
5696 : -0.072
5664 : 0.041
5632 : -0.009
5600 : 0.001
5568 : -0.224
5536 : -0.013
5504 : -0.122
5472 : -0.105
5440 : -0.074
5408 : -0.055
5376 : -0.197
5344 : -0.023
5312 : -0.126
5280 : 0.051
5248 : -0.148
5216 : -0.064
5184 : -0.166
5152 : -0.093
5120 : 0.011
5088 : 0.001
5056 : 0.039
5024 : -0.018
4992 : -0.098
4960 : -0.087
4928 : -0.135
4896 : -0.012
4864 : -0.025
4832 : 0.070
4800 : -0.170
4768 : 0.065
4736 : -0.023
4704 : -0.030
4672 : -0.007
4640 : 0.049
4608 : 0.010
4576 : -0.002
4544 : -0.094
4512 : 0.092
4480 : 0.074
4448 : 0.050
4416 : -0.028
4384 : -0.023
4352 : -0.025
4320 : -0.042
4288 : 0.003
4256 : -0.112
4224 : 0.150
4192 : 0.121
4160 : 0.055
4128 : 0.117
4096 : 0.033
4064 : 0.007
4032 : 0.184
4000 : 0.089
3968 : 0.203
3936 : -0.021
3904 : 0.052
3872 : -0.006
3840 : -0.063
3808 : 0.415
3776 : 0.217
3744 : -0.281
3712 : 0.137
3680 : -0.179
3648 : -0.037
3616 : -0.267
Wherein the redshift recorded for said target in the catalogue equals 0.54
